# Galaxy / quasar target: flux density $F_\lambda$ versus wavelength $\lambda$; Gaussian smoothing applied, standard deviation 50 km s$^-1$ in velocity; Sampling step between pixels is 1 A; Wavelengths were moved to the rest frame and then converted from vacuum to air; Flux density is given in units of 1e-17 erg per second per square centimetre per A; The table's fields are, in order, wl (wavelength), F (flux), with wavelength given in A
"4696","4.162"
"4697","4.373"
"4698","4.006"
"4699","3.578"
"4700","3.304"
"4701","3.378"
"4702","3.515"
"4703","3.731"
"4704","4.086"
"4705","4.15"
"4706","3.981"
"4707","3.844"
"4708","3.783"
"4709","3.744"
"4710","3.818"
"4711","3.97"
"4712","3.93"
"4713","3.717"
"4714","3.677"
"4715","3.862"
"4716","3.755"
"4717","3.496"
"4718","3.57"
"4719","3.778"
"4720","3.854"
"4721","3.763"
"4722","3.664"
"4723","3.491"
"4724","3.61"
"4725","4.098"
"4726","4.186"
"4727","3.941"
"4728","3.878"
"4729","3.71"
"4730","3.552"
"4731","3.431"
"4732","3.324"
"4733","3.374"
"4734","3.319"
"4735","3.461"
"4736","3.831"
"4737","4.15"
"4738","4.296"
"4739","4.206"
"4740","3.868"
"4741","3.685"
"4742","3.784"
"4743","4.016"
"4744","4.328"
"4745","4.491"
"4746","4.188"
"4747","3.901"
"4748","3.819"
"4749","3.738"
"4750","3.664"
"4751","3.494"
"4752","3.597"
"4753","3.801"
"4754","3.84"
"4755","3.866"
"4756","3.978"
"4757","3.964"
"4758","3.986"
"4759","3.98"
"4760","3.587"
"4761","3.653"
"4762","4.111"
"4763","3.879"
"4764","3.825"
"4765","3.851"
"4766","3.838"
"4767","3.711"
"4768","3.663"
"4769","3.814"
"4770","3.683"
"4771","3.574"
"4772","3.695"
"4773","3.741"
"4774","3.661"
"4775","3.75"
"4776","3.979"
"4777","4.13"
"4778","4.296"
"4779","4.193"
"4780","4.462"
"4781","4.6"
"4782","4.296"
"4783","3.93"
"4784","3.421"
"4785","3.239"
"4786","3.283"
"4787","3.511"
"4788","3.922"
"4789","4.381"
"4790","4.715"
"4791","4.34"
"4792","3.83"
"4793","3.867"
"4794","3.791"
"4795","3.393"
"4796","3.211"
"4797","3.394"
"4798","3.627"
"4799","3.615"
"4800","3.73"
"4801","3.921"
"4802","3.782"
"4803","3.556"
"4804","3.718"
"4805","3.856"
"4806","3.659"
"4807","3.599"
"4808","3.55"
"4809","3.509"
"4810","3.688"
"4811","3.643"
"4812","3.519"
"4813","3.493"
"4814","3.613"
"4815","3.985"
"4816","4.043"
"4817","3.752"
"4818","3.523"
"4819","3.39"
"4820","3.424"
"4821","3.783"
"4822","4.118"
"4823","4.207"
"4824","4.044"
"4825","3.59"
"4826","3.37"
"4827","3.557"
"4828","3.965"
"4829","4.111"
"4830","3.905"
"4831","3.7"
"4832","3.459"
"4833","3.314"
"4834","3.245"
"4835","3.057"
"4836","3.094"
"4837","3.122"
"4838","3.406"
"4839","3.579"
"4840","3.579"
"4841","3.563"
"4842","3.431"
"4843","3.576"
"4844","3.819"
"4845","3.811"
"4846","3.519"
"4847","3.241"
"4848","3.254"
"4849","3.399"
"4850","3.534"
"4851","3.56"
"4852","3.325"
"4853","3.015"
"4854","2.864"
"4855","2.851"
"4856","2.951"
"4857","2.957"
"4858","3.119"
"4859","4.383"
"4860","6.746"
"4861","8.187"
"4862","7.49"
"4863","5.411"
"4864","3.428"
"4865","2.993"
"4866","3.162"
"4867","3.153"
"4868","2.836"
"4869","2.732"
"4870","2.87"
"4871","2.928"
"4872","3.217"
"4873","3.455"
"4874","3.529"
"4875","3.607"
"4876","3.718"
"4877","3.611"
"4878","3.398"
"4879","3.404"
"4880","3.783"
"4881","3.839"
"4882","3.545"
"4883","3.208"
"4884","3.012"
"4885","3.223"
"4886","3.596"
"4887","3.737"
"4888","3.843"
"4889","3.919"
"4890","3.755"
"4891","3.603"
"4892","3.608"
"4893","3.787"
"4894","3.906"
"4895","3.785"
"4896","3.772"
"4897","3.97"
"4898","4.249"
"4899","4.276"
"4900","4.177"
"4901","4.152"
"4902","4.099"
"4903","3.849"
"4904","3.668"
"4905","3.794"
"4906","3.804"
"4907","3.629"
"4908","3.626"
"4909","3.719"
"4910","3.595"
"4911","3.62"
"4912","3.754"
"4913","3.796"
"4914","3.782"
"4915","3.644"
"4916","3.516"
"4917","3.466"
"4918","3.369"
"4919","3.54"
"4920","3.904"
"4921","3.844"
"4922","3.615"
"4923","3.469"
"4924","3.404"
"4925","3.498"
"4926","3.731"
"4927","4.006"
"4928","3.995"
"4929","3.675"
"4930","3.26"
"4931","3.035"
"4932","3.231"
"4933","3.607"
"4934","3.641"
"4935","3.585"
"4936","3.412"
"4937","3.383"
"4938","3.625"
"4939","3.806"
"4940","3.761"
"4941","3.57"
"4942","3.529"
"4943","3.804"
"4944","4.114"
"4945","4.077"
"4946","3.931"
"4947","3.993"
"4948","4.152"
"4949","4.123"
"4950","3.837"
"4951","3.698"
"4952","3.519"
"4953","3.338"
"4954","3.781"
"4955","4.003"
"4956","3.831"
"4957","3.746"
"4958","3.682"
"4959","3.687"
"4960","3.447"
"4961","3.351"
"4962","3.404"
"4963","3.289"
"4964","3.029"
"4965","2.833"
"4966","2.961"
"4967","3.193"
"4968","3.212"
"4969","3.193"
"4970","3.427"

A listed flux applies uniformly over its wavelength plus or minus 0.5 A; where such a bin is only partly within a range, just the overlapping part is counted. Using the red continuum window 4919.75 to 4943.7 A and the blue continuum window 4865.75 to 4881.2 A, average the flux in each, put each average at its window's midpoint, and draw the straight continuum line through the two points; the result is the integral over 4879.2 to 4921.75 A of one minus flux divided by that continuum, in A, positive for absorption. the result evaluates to -3.45 A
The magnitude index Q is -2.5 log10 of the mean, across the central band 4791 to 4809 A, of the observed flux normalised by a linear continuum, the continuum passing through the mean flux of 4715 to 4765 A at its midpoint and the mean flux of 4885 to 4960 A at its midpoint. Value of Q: 0.03 mag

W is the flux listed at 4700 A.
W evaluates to 3.304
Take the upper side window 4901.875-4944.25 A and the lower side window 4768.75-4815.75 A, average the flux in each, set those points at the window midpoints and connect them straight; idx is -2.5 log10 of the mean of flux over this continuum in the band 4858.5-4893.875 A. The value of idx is -0.04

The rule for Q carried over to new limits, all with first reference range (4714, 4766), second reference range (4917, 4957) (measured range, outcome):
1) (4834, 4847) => 0.09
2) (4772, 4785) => -0.06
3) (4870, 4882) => 0.07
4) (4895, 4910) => -0.06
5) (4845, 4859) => 0.15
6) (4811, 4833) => 0.01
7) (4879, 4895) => 0.03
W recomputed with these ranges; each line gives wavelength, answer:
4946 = 3.931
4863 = 5.411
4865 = 2.993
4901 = 4.152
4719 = 3.778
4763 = 3.879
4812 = 3.519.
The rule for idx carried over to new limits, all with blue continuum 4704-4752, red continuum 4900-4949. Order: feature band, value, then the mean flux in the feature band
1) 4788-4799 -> -0.020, 3.85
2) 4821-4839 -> 0.043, 3.61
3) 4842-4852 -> 0.070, 3.51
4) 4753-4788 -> -0.018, 3.85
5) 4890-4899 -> -0.040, 3.86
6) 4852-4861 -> -0.032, 3.85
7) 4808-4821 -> 0.038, 3.63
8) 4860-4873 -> -0.106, 4.12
